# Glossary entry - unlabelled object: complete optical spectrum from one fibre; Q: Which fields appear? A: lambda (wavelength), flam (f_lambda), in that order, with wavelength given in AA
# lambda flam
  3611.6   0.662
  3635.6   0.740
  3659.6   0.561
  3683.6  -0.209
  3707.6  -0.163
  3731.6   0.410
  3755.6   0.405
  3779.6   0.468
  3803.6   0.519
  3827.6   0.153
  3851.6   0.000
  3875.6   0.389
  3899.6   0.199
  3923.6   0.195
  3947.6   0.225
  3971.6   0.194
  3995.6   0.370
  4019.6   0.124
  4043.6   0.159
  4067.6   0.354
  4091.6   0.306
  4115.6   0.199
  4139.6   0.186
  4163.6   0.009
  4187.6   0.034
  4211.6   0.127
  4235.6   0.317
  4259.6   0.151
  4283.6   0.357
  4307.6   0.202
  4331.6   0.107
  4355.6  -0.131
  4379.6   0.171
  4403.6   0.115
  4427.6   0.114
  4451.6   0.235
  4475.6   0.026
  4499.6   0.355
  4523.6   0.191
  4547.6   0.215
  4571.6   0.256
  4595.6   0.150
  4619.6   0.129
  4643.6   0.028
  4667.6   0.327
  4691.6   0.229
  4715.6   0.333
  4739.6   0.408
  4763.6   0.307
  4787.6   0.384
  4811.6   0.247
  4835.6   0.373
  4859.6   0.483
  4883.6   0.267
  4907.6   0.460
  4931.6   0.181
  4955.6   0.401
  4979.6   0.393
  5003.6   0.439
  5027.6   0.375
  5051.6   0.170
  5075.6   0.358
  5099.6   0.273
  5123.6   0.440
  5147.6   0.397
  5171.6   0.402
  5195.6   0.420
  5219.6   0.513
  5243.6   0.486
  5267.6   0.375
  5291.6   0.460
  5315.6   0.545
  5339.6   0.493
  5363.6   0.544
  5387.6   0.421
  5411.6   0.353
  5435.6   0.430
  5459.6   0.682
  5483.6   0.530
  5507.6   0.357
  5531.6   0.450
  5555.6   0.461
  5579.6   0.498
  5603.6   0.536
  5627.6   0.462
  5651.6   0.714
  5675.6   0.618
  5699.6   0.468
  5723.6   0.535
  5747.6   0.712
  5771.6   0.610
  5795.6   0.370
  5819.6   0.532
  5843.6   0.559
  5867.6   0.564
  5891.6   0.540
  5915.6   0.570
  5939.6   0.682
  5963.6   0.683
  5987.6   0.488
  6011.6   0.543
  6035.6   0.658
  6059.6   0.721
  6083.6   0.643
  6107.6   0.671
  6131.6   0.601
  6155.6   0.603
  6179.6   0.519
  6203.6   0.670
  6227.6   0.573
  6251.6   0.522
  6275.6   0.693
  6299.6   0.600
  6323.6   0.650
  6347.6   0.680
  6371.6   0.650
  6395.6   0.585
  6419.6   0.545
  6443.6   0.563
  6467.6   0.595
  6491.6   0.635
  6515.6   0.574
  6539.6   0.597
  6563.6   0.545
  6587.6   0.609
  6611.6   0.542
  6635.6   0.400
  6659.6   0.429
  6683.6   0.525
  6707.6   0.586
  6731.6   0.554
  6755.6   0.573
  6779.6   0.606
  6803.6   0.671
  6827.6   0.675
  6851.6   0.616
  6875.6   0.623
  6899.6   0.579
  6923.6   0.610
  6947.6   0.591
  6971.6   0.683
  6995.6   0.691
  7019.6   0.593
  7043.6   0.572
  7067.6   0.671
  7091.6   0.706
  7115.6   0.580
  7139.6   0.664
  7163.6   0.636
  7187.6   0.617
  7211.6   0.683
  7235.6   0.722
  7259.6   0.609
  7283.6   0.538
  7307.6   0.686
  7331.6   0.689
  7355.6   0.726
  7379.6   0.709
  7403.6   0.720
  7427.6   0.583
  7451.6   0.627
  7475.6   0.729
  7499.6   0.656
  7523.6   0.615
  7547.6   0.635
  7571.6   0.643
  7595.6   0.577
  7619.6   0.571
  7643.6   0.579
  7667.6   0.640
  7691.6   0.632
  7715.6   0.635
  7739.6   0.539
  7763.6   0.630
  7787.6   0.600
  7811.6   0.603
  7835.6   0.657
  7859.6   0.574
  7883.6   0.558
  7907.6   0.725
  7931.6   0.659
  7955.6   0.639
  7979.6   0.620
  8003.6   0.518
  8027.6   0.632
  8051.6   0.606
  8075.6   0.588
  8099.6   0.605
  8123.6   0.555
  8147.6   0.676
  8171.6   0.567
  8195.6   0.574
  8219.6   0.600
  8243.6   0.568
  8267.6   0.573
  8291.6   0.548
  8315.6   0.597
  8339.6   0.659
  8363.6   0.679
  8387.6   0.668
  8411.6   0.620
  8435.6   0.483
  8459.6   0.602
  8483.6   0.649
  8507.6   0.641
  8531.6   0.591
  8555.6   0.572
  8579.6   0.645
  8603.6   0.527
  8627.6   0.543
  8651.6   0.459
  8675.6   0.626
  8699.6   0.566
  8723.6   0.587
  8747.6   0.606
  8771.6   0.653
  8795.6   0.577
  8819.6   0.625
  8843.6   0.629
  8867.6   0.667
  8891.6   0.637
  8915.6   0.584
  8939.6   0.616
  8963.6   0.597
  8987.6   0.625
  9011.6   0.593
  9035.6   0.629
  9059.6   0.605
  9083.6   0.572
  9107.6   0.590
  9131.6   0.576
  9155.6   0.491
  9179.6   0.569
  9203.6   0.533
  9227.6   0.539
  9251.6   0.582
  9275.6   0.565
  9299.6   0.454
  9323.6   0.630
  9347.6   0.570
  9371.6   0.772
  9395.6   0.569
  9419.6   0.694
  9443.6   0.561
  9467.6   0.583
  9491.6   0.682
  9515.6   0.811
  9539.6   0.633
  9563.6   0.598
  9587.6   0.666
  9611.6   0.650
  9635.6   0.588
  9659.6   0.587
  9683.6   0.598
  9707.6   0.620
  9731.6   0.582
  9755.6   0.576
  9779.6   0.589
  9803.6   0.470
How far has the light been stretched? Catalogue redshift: 0.285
